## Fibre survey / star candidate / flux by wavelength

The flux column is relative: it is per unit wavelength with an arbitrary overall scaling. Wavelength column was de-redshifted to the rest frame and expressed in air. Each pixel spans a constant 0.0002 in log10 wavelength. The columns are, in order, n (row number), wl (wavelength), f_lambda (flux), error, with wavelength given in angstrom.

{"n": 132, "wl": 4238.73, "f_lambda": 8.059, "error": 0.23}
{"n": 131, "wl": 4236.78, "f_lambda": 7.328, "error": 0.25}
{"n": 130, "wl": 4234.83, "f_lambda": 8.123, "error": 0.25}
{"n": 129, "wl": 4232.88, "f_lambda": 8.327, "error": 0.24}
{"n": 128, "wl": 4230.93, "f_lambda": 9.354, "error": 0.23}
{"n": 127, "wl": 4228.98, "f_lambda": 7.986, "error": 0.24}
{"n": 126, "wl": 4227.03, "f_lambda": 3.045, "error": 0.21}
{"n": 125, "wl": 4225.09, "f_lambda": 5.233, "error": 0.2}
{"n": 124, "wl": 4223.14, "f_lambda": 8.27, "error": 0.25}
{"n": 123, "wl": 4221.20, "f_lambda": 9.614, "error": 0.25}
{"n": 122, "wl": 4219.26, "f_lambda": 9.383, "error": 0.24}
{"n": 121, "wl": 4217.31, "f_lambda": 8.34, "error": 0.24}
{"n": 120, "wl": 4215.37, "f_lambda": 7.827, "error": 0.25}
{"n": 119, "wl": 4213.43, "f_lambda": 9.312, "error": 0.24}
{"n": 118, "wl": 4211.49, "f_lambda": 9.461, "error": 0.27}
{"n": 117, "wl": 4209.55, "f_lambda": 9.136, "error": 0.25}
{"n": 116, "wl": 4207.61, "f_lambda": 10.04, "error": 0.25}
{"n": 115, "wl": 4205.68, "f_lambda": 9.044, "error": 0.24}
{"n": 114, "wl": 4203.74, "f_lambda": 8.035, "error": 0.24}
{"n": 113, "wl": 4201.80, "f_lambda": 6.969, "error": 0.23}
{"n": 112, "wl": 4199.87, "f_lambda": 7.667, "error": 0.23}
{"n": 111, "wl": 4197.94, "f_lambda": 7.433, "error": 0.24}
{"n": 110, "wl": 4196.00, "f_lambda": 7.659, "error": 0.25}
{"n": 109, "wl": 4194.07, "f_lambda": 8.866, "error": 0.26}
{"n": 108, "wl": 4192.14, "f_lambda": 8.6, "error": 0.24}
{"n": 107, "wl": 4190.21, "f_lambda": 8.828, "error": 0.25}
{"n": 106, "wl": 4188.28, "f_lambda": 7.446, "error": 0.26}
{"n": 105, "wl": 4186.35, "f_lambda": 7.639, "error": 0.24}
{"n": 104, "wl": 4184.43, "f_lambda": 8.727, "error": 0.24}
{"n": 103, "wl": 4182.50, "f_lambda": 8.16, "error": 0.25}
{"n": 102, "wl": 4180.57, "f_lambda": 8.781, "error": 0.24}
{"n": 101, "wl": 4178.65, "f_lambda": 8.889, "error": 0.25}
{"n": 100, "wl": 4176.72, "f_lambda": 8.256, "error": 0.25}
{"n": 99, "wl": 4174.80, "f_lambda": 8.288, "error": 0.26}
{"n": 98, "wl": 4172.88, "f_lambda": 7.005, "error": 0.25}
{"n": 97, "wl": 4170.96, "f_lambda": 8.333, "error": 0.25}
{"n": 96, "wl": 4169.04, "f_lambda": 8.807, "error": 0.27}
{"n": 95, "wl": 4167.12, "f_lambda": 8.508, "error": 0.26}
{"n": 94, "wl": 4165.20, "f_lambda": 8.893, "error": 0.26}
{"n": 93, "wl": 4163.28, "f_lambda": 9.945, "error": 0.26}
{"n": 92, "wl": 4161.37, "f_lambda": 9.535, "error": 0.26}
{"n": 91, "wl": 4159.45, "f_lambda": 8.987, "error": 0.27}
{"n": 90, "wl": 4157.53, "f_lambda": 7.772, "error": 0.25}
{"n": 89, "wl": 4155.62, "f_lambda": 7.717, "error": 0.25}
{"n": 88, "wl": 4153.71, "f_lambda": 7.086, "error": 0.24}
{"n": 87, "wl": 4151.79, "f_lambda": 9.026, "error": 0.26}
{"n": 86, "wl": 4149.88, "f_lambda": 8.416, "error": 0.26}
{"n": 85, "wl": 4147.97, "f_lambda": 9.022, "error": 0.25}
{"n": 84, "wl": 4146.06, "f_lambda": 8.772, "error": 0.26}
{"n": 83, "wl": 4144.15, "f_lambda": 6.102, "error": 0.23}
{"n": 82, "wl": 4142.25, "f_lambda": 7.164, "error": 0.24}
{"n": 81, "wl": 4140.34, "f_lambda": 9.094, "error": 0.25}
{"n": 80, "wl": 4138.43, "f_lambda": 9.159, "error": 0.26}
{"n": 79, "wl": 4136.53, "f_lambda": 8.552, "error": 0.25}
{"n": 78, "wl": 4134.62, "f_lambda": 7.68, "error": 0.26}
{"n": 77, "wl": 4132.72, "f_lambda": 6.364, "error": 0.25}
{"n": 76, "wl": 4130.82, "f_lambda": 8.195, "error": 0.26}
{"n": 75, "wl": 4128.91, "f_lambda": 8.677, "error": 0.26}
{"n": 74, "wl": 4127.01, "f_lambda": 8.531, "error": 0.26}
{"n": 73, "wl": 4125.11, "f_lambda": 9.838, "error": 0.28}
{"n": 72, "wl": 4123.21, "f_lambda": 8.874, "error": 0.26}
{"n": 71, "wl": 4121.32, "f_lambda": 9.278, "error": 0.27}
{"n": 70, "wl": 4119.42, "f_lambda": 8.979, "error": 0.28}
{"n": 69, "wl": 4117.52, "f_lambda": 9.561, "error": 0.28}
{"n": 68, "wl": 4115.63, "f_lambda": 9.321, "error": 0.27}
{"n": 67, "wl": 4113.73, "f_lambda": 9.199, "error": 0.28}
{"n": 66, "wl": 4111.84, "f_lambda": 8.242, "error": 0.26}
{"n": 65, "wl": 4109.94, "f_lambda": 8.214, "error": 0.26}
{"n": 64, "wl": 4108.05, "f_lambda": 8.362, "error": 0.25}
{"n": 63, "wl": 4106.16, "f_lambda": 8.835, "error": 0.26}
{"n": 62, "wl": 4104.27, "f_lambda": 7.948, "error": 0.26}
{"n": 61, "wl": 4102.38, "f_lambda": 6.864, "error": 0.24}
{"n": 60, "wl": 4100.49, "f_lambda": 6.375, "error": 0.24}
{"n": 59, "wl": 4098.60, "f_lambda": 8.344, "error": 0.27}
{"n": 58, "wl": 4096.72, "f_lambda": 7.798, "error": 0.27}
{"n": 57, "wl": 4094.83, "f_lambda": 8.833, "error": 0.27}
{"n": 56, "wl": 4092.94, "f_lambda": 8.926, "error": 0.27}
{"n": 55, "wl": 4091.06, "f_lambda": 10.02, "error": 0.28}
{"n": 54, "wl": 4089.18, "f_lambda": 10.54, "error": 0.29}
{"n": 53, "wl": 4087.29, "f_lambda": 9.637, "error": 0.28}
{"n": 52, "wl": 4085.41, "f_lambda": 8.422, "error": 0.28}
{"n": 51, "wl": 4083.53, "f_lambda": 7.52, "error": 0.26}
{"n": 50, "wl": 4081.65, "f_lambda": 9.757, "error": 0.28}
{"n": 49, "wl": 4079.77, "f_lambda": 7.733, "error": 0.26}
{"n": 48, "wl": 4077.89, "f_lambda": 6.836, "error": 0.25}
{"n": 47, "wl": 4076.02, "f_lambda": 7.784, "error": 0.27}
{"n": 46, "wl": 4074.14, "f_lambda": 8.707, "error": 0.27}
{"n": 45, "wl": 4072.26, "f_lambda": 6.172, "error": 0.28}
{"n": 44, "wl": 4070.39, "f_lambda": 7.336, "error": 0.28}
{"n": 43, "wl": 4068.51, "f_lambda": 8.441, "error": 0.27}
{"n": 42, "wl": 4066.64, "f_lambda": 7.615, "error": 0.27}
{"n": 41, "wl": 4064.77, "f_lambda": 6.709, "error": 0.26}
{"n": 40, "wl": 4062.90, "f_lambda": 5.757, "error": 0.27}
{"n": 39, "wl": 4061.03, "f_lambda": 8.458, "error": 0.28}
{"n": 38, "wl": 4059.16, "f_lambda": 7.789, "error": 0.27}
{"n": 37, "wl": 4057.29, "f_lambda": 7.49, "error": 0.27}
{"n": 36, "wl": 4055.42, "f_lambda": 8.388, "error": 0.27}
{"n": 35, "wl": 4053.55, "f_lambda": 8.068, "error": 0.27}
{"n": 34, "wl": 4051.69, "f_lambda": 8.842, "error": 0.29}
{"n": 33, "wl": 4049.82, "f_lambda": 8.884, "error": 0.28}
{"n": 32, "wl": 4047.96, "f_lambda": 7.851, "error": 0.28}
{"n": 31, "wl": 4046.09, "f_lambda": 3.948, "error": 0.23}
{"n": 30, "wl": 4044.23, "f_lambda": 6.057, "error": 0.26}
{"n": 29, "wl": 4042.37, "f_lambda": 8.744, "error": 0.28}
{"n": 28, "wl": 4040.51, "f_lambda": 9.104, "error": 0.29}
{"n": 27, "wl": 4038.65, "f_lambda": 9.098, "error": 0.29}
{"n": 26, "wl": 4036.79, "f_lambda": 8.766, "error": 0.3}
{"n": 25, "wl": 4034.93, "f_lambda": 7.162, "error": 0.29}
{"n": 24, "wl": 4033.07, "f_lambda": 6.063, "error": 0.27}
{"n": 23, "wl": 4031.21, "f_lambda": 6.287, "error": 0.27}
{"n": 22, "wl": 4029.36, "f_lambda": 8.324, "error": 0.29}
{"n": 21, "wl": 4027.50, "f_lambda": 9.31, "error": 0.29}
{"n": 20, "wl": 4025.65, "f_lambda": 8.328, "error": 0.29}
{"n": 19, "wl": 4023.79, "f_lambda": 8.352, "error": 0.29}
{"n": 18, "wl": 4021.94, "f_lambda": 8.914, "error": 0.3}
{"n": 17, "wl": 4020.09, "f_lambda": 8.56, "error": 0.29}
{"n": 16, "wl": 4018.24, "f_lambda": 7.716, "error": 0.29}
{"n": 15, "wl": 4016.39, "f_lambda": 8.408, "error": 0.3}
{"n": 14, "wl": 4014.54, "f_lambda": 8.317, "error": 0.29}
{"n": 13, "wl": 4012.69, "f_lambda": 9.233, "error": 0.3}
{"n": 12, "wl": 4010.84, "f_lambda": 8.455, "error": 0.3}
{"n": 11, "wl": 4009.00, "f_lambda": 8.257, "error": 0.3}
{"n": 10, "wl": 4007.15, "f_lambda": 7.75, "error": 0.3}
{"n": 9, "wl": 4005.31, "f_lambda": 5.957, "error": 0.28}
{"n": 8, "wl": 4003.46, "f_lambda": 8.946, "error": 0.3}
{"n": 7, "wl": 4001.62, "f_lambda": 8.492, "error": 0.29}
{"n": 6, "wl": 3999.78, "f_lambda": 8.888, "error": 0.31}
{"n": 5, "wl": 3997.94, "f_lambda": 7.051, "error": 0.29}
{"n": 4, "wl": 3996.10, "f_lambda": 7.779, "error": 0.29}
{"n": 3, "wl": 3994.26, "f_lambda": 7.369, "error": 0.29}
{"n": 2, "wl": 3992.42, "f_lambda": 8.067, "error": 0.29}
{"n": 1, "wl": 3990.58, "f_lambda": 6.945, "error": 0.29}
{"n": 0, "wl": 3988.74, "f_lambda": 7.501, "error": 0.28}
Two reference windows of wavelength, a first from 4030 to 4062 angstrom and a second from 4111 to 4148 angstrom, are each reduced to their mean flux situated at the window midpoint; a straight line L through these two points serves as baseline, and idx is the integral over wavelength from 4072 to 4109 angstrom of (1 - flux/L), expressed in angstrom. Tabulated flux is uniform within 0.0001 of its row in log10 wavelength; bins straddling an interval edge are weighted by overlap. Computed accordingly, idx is -0.8 angstrom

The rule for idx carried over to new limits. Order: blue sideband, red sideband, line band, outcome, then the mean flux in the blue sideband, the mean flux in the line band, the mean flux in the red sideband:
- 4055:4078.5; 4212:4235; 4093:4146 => -4.81 angstrom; 7.49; 8.33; 7.92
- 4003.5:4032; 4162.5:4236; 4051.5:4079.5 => 2.06 angstrom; 8.18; 7.6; 8.26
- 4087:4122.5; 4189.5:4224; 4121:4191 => 2.06 angstrom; 8.68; 8.38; 8.58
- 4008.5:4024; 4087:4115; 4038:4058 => 1.53 angstrom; 8.48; 7.85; 8.52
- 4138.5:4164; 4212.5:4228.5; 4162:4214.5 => -3.32 angstrom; 8.37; 8.48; 7.63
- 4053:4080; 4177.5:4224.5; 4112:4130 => -2.67 angstrom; 7.54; 9.09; 8.48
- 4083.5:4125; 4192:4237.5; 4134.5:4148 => 0.53 angstrom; 8.69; 8.17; 8.12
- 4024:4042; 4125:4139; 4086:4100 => -1.46 angstrom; 8.08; 9.05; 8.26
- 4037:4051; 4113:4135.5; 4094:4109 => 0.93 angstrom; 7.75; 7.92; 8.71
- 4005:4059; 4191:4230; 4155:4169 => -1.26 angstrom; 7.97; 8.79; 8.1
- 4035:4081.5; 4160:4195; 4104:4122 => -1.62 angstrom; 7.72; 8.82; 8.53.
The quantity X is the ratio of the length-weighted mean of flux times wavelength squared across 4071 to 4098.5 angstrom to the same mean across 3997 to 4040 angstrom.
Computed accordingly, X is 1.08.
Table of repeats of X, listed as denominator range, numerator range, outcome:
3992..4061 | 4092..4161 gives 1.10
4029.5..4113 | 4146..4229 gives 1.10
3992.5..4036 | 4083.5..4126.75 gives 1.14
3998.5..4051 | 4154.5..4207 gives 1.12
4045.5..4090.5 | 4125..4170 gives 1.10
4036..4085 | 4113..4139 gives 1.16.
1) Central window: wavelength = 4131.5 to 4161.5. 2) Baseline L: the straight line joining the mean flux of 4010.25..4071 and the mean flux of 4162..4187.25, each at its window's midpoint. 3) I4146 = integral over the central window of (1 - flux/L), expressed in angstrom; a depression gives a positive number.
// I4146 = 0.92 angstrom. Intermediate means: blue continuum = 7.9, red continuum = 8.5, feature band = 8.12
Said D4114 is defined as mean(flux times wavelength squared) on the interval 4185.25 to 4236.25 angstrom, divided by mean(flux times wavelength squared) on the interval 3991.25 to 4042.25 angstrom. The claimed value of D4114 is 1.10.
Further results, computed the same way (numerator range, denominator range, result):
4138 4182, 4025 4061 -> 1.14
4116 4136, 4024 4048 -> 1.18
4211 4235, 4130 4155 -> 1.03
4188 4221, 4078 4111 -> 1.07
